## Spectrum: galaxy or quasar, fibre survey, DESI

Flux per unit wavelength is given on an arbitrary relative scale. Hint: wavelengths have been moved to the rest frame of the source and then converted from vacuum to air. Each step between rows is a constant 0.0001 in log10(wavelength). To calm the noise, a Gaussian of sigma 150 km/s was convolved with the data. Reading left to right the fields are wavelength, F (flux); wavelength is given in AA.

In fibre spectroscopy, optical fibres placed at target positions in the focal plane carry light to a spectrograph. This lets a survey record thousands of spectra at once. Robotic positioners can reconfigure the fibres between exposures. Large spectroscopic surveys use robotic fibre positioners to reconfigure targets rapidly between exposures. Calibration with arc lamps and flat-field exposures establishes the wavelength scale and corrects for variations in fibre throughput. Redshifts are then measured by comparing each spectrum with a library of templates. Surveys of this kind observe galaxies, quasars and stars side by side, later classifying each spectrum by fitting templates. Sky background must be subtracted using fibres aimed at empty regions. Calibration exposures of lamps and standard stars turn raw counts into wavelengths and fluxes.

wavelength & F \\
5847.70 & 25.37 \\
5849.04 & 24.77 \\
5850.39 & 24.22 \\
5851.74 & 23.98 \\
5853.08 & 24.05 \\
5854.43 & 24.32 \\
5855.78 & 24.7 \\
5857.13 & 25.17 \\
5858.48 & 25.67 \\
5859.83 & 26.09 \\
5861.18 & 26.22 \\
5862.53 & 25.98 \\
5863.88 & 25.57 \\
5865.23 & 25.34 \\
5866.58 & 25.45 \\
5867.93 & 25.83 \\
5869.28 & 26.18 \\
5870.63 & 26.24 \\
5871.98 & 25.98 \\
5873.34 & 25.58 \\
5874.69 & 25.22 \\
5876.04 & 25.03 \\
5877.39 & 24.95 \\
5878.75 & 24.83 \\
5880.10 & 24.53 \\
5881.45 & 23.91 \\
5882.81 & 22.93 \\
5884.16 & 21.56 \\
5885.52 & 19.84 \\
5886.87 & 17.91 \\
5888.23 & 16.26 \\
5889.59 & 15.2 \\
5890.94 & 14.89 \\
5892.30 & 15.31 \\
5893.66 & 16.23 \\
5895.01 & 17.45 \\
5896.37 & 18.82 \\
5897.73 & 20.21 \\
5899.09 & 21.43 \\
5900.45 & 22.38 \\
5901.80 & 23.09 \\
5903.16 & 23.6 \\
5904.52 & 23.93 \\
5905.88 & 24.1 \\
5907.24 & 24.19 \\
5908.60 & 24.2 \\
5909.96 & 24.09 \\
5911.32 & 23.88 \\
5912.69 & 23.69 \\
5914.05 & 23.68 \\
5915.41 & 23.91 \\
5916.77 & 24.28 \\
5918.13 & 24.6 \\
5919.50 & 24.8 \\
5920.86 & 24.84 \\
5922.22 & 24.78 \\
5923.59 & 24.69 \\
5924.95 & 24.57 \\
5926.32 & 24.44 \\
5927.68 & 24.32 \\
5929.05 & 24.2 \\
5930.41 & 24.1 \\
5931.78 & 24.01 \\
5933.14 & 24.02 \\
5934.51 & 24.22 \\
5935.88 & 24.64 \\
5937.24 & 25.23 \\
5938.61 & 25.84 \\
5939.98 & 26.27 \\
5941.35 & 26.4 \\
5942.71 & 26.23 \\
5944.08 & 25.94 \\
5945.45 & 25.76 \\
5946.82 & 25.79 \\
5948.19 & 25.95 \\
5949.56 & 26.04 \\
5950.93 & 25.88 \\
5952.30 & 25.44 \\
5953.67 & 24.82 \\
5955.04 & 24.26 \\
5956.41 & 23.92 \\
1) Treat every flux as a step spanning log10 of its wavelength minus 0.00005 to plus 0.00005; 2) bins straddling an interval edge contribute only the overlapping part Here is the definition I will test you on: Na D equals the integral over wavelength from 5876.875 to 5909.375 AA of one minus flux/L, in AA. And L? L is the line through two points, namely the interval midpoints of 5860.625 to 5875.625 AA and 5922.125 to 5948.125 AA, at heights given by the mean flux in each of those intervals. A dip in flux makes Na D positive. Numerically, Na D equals 5.9 AA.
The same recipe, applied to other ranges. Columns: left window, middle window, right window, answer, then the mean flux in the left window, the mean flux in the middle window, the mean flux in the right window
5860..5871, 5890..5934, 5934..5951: 5.3 AA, 25.9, 22.7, 25.7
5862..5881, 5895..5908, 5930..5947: 1.6 AA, 25.5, 22.2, 25.3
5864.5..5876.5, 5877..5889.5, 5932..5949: 2.0 AA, 25.7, 21.5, 25.5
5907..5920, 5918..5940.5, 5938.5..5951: 0.4 AA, 24.1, 24.7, 26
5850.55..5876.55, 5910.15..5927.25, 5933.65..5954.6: 0.8 AA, 25.4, 24.3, 25.6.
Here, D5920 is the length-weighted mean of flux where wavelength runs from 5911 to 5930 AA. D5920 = 24.3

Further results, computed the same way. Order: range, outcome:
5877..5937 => 22.5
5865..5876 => 25.7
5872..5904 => 21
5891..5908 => 20.7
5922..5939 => 24.5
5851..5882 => 25.3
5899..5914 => 23.6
